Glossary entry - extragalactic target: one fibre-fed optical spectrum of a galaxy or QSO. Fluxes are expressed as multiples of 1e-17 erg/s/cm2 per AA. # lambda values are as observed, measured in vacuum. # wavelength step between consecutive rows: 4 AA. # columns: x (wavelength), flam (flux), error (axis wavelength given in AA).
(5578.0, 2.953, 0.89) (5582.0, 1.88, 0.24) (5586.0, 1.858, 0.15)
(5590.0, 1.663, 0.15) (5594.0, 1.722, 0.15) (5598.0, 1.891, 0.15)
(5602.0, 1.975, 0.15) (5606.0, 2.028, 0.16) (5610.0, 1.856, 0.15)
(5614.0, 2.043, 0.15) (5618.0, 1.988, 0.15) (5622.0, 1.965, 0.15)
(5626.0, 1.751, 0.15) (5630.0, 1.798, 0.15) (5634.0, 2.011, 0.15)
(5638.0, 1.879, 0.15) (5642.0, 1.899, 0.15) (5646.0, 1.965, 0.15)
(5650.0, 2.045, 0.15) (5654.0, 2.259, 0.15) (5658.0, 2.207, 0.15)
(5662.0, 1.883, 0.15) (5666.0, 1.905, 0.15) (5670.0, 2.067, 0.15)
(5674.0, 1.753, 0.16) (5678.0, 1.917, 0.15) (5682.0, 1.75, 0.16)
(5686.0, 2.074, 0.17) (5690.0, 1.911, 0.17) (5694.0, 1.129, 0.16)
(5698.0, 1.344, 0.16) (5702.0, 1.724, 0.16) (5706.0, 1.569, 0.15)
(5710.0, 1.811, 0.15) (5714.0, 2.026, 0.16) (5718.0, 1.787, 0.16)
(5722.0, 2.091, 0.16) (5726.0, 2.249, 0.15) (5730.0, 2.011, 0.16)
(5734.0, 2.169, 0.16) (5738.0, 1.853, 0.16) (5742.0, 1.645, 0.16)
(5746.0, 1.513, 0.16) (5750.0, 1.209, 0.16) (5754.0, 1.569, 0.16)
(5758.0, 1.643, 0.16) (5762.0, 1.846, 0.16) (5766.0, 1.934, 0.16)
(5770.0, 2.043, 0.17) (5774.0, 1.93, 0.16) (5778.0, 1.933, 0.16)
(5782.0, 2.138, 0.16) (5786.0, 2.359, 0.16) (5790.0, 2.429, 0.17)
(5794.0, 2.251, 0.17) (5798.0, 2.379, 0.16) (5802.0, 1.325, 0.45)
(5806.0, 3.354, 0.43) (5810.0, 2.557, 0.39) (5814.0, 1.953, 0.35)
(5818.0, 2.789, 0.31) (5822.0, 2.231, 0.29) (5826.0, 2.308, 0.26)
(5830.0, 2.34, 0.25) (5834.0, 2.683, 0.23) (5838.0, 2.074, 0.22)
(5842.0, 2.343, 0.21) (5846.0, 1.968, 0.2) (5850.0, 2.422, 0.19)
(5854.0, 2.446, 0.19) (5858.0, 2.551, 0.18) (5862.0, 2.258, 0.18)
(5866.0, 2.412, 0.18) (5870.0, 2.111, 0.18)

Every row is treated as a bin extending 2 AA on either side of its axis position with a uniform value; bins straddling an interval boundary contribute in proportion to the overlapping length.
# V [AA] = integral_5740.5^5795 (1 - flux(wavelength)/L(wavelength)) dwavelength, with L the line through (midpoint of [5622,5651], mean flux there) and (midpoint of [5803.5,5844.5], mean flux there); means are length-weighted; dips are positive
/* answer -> 9.6 AA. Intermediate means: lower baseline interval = 1.91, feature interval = 1.88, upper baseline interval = 2.44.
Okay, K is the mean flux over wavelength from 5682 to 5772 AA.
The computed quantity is 1.78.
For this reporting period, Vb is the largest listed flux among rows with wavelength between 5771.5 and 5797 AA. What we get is 2.429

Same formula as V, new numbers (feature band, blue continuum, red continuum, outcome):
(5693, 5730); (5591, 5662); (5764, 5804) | 4.39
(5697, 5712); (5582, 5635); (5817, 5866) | 3.26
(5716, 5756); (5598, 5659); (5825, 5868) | 6.39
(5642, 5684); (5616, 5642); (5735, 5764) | -3.40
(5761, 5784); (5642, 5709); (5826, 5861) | 1.72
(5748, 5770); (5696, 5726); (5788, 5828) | 4.26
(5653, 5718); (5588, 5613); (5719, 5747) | 3.00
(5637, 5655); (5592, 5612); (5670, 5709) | -2.03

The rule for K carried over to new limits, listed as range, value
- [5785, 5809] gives 2.36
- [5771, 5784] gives 2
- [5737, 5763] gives 1.59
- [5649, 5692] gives 1.98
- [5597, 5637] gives 1.93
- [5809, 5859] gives 2.35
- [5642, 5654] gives 2.03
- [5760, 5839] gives 2.24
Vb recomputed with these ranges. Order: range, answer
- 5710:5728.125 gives 2.249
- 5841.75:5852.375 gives 2.422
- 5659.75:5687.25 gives 2.074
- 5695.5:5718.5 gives 2.026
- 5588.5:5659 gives 2.259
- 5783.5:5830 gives 3.354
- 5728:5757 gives 2.169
